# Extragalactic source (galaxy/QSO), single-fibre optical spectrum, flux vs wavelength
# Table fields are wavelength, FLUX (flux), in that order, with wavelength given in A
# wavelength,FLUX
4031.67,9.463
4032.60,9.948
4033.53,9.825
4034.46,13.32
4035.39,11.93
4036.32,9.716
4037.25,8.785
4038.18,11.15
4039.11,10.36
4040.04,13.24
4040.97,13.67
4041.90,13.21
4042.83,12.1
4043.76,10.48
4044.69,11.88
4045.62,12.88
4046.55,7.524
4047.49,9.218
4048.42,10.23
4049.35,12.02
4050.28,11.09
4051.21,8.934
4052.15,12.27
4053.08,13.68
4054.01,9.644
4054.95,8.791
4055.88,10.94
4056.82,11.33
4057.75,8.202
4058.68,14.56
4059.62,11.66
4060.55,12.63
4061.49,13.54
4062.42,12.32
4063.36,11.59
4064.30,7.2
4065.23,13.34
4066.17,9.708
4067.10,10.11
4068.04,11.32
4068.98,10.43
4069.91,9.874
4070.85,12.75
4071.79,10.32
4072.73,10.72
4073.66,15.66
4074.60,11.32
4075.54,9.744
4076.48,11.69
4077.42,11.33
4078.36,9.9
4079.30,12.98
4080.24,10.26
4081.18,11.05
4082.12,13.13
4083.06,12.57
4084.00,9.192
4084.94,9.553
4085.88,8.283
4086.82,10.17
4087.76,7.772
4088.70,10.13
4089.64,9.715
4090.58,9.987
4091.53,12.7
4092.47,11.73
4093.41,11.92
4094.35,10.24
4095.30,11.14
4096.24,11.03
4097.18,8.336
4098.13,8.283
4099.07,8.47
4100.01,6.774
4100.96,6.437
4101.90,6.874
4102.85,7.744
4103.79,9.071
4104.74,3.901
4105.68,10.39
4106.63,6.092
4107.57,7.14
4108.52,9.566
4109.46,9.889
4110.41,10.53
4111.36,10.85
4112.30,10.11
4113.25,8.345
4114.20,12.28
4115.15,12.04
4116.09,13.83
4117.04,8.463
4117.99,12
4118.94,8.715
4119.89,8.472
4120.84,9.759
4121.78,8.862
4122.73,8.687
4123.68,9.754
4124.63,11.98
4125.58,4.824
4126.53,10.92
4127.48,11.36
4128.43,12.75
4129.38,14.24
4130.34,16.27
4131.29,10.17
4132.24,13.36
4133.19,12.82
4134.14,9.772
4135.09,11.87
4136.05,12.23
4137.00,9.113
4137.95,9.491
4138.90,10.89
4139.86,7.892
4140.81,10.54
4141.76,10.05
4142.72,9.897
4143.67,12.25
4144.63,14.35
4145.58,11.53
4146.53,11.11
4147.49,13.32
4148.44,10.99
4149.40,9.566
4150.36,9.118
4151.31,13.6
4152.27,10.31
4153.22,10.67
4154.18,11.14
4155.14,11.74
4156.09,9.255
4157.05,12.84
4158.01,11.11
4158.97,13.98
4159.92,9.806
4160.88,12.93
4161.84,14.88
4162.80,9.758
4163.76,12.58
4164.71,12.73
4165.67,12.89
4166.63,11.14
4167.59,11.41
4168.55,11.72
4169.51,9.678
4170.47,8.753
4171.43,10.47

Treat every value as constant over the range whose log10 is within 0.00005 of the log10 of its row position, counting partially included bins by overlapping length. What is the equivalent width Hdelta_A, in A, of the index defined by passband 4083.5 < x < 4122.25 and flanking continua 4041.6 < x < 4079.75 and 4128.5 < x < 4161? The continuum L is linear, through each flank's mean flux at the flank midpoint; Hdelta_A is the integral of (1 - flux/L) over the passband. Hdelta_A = 6.4 A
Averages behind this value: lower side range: 11.2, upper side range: 11.4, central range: 9.44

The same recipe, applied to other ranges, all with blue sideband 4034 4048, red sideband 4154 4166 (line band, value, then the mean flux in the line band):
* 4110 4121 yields 1.2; 10.5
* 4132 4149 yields 1.0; 11.2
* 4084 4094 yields 1.2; 10.2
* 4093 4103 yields 2.4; 8.85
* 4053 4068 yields 0.3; 11.1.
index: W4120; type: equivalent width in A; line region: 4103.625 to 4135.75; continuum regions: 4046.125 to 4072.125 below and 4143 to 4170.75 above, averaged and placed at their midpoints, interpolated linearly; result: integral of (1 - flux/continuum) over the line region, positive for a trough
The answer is 2.9 A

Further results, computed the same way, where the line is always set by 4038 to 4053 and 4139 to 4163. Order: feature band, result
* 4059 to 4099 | 1.59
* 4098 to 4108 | 3.51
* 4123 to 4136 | -0.24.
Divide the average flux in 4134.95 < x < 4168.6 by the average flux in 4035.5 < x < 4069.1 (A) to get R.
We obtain 1.0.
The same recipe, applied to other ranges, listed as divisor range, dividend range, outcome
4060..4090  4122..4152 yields 1.01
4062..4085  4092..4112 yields 0.80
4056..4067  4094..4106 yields 0.73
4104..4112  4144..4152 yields 1.36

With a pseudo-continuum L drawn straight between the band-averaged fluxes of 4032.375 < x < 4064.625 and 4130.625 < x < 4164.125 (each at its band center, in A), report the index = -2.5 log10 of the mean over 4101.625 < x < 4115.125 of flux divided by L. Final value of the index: 0.25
